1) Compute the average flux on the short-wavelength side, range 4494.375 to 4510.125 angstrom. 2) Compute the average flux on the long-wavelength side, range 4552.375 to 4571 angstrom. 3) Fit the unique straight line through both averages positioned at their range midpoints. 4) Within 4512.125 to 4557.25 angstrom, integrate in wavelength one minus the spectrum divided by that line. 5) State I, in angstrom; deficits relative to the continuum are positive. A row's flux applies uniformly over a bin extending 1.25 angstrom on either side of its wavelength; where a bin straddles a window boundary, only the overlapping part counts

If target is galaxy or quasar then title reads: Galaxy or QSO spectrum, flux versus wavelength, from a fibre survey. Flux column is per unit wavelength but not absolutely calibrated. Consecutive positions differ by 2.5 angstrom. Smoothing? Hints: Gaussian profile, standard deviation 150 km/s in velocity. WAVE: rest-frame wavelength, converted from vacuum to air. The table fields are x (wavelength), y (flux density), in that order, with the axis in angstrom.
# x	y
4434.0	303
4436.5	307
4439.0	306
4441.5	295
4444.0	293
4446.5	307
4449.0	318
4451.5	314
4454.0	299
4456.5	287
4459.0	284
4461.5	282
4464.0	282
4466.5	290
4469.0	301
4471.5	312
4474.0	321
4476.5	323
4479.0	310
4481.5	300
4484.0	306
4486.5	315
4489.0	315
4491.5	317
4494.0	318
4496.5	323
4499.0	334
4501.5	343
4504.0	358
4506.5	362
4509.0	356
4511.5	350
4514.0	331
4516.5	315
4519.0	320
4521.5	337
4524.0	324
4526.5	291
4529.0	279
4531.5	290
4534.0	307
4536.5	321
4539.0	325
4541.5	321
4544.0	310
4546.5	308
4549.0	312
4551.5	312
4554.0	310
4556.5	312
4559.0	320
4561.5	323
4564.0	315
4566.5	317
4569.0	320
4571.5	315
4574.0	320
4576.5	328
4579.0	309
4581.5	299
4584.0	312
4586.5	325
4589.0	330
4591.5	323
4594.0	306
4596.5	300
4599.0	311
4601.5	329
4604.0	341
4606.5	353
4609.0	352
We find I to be 2.2 angstrom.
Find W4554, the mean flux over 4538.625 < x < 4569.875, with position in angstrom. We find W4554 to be 315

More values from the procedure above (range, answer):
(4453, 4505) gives 310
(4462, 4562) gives 317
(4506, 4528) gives 330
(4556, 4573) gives 318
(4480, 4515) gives 330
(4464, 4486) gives 307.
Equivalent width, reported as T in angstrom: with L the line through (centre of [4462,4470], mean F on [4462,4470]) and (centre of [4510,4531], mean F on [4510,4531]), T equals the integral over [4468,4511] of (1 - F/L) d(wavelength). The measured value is -3.3 angstrom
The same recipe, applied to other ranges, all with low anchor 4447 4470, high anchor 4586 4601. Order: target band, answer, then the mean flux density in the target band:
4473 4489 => -0.7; 313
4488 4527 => -3.7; 332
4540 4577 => -0.6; 316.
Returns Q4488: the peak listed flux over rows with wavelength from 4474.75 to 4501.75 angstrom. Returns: 343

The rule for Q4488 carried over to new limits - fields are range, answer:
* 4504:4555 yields 362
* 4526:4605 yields 341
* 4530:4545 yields 325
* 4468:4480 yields 323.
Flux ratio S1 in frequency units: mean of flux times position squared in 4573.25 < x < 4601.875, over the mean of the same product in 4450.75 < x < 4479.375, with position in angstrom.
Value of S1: 1.1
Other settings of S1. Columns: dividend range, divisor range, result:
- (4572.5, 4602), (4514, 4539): 1.04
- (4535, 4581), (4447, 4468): 1.12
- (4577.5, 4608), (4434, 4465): 1.14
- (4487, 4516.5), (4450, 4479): 1.14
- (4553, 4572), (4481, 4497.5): 1.04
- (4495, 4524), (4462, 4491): 1.12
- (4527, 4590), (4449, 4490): 1.08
